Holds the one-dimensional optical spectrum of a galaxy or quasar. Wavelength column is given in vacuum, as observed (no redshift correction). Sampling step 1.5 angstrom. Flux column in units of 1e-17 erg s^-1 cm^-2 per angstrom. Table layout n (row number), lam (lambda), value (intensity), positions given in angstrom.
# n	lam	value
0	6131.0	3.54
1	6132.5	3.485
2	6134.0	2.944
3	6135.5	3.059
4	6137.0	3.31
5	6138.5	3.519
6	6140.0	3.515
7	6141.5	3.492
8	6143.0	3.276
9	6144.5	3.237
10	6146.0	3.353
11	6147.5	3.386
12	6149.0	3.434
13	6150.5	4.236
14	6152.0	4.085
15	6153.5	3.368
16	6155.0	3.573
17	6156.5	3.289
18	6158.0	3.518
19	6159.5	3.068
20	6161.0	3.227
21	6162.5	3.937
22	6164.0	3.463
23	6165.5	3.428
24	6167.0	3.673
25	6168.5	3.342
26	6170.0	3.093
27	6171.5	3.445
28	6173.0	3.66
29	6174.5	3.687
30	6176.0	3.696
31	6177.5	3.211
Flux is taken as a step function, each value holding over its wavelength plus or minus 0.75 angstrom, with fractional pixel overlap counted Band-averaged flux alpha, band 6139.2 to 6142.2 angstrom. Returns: 3.5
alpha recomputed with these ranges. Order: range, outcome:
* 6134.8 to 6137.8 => 3.19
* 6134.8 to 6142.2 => 3.38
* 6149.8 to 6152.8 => 4.15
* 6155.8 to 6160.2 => 3.29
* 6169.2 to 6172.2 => 3.27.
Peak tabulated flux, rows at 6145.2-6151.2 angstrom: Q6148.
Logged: 4.236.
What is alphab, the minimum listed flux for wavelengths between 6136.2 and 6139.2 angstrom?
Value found 3.31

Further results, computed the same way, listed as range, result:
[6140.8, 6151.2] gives 3.237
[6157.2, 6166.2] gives 3.068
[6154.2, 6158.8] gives 3.289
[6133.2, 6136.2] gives 2.944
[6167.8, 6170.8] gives 3.093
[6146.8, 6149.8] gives 3.386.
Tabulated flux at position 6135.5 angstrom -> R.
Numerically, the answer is 3.059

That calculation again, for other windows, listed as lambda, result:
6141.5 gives 3.492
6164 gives 3.463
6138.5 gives 3.519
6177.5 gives 3.211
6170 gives 3.093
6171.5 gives 3.445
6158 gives 3.518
